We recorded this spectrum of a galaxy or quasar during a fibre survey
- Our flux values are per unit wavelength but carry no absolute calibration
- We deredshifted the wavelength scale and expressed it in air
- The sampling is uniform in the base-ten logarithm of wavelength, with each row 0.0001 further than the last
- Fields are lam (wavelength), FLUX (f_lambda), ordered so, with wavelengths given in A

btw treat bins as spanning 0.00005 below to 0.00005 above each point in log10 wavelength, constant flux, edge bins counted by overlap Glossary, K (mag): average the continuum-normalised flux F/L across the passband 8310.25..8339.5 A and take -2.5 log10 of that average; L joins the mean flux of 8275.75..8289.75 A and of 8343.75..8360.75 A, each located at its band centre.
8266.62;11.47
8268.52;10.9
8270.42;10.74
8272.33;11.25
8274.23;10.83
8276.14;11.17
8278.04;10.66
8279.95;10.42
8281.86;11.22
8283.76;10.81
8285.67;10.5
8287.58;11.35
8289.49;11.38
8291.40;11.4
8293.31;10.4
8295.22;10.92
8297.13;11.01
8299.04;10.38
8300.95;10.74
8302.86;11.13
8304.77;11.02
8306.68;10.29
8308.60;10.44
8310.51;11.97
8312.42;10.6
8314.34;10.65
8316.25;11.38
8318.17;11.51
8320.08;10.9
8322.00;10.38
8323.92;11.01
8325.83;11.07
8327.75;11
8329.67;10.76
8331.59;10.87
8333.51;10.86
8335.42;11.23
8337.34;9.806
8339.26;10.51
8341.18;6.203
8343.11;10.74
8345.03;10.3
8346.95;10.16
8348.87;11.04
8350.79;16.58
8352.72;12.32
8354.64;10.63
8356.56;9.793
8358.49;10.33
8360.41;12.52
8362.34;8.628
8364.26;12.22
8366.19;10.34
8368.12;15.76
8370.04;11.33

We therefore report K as 0.04 mag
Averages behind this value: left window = 10.9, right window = 11.5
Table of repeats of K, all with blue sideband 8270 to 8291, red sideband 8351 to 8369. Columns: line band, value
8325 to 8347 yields 0.11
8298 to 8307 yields 0.04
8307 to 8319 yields 0.02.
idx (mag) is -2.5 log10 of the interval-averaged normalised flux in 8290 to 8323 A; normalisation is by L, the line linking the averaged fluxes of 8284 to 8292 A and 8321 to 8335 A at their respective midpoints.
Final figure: 0.01 mag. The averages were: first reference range 11.1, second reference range 10.9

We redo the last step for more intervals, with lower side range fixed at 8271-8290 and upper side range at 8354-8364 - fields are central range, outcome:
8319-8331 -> -0.017 mag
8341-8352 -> -0.062 mag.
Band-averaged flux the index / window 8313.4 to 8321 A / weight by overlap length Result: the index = 11.1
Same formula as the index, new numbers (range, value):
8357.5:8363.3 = 10.5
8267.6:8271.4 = 10.8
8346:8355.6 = 12.2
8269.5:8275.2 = 10.9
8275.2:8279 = 10.9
